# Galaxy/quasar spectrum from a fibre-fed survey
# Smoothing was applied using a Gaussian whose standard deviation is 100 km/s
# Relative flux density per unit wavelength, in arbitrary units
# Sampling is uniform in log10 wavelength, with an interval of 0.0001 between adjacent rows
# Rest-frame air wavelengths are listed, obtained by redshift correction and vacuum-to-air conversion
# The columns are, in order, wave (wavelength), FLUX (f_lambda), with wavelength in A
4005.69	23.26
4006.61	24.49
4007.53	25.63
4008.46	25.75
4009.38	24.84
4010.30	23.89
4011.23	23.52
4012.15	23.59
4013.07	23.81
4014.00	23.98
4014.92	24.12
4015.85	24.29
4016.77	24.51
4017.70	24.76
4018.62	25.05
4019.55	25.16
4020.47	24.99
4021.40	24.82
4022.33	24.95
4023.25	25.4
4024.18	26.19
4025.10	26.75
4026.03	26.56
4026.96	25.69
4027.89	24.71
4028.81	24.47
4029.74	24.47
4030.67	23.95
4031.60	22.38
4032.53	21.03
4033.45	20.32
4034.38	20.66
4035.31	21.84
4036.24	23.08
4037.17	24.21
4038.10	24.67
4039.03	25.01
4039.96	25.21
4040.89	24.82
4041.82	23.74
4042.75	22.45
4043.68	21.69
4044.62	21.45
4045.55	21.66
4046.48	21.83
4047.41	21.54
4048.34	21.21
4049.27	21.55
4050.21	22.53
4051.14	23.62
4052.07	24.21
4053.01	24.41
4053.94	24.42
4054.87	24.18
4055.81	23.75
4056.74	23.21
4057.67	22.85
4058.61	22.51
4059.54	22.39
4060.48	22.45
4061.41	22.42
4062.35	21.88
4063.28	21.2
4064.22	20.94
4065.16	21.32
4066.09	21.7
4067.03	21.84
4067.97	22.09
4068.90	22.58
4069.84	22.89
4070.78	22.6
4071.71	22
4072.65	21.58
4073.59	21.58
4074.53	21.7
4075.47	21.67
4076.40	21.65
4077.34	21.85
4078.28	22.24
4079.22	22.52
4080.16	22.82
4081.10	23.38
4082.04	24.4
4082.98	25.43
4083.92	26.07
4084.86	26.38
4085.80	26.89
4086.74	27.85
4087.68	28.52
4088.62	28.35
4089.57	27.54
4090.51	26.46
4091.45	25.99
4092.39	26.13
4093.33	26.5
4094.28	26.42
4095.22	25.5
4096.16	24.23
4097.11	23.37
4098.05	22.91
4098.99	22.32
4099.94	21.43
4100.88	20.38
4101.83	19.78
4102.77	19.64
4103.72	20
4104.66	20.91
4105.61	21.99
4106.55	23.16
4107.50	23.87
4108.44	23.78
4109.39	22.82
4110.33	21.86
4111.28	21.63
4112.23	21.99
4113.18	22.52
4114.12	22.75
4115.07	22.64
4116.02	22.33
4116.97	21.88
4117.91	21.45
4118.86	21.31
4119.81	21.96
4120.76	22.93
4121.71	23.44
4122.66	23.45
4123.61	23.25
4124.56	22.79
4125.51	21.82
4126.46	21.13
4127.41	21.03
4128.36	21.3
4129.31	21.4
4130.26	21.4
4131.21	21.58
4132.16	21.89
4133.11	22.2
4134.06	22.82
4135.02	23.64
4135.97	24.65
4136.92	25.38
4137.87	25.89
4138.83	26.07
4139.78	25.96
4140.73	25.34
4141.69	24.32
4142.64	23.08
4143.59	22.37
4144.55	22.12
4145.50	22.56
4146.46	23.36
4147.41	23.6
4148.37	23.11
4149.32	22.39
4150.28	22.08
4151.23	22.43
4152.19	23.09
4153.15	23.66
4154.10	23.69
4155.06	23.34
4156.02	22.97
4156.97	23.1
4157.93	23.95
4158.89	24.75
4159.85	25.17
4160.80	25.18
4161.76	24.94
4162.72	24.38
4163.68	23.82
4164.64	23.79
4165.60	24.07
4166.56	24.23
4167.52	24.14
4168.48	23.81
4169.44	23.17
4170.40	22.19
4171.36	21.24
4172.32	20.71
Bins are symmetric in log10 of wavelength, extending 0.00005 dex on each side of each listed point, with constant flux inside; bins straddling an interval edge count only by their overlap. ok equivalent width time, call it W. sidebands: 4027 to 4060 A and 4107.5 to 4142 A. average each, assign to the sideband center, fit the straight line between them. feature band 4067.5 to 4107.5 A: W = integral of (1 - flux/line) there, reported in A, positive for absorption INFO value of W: -1.2 A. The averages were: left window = 23.1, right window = 22.9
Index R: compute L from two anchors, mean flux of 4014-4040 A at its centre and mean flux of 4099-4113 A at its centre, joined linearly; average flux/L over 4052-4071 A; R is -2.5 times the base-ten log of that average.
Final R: 0.02 mag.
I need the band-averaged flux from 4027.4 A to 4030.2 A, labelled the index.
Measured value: 24.6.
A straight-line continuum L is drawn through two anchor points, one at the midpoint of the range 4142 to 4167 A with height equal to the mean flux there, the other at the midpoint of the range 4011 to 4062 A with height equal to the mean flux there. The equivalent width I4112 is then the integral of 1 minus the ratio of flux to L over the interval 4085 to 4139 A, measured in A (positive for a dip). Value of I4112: 0.6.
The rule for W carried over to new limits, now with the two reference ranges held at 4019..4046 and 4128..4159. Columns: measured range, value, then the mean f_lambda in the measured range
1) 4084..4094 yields -1.5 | 27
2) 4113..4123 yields 0.4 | 22.4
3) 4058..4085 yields 1.3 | 22.5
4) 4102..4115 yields 0.8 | 22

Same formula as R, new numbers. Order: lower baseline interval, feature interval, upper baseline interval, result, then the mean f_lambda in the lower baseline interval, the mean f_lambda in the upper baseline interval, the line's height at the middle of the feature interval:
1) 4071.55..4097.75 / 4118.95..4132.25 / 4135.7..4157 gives 0.09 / 24.6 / 23.7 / 24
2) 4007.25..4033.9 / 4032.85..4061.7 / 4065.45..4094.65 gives 0.07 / 24.5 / 24.2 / 24.3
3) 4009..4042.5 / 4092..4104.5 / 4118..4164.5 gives 0.03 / 24.2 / 23.2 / 23.6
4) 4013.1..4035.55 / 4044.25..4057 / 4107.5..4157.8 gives 0.05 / 24.2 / 22.9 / 23.9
